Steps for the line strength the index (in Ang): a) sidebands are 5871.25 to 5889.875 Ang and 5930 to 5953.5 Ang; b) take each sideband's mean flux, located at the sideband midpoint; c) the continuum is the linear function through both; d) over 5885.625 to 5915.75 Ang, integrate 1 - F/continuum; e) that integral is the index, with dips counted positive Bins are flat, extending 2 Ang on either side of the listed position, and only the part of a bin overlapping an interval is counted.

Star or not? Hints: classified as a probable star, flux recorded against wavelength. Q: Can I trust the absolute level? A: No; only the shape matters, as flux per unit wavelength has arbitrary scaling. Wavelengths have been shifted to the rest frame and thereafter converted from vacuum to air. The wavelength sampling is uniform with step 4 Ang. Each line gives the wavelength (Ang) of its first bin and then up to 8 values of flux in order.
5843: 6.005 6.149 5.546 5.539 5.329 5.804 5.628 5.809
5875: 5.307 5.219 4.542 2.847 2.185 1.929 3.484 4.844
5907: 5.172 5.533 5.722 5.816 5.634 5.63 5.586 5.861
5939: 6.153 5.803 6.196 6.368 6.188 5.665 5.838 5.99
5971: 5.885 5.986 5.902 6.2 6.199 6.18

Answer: 6.8 Ang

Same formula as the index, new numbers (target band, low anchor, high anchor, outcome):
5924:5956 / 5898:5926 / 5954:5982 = -2.1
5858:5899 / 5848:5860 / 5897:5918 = 7.2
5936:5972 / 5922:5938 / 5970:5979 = -1.1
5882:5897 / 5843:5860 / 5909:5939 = 7.7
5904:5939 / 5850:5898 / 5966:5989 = -2.5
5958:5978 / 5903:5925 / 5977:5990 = 0.3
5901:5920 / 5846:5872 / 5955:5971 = 1.2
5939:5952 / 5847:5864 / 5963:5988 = -0.4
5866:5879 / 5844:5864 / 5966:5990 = 0.5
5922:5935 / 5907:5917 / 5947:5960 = 0.3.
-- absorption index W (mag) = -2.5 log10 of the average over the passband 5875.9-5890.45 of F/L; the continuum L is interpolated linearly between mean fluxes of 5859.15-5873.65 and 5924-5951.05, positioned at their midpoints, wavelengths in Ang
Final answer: 0.37 mag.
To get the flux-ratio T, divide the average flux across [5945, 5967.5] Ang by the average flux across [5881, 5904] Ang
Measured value 1.9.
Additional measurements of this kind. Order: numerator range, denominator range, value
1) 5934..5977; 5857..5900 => 1.37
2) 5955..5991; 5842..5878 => 1.06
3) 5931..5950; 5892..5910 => 1.55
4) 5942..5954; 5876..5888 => 1.40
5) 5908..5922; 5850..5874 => 1.01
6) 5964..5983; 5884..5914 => 1.57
